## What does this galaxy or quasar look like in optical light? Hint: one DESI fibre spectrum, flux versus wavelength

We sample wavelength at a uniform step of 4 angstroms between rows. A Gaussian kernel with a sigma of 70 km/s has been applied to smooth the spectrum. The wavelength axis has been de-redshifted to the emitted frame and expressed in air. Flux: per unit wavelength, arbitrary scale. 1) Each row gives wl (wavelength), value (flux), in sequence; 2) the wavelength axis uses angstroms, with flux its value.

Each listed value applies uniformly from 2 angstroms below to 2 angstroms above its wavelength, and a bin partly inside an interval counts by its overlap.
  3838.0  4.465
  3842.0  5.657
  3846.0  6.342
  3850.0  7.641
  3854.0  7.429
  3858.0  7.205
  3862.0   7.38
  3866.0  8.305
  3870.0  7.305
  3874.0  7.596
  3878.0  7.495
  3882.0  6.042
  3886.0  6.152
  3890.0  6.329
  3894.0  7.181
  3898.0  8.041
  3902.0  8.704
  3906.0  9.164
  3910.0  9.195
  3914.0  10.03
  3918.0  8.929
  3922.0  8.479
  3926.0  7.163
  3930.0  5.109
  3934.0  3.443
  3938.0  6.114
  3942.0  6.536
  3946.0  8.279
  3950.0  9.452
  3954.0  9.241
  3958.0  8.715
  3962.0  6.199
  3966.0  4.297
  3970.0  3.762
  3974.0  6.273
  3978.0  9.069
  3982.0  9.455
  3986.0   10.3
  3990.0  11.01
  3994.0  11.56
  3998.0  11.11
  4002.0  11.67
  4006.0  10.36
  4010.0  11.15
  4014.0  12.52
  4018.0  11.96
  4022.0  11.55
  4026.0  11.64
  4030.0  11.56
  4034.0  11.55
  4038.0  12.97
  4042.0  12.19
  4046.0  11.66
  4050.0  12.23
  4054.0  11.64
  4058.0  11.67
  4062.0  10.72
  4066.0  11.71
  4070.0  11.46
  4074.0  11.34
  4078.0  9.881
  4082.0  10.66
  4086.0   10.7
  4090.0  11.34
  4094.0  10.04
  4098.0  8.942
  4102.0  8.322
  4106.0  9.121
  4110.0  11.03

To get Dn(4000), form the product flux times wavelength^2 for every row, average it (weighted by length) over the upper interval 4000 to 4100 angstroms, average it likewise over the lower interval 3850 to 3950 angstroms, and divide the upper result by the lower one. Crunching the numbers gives 1.6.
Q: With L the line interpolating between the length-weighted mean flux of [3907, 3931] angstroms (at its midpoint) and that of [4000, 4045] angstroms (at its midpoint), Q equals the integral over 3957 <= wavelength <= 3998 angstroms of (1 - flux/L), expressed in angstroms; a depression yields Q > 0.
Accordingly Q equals 8.5 angstroms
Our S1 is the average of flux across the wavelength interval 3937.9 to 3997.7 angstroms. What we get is 8.17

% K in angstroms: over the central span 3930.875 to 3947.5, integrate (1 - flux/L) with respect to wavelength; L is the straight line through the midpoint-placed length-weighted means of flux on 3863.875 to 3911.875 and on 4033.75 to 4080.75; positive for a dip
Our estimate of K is 5.4 angstroms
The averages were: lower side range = 7.62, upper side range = 11.6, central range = 5.96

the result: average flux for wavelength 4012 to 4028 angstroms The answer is 11.9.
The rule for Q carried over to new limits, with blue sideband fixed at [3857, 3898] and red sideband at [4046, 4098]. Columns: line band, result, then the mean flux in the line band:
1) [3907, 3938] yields 2.14 angstroms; 7.44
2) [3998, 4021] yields -3.99 angstroms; 11.5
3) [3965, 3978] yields 5.14 angstroms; 5.47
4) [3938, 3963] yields 1.82 angstroms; 7.99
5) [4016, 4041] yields -4.18 angstroms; 11.9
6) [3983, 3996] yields -2.00 angstroms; 10.8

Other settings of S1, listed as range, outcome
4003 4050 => 11.8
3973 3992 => 9.38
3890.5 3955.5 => 7.77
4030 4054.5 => 12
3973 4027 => 10.8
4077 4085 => 10.4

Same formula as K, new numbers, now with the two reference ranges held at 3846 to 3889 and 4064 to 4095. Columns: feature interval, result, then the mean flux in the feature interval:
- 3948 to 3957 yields -0.6 angstroms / 9.28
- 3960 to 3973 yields 5.9 angstroms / 4.87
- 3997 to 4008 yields -1.7 angstroms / 11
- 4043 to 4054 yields -1.6 angstroms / 11.9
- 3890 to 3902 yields 0.2 angstroms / 7.58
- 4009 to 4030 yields -4.1 angstroms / 11.8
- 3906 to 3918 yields -2.2 angstroms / 9.42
